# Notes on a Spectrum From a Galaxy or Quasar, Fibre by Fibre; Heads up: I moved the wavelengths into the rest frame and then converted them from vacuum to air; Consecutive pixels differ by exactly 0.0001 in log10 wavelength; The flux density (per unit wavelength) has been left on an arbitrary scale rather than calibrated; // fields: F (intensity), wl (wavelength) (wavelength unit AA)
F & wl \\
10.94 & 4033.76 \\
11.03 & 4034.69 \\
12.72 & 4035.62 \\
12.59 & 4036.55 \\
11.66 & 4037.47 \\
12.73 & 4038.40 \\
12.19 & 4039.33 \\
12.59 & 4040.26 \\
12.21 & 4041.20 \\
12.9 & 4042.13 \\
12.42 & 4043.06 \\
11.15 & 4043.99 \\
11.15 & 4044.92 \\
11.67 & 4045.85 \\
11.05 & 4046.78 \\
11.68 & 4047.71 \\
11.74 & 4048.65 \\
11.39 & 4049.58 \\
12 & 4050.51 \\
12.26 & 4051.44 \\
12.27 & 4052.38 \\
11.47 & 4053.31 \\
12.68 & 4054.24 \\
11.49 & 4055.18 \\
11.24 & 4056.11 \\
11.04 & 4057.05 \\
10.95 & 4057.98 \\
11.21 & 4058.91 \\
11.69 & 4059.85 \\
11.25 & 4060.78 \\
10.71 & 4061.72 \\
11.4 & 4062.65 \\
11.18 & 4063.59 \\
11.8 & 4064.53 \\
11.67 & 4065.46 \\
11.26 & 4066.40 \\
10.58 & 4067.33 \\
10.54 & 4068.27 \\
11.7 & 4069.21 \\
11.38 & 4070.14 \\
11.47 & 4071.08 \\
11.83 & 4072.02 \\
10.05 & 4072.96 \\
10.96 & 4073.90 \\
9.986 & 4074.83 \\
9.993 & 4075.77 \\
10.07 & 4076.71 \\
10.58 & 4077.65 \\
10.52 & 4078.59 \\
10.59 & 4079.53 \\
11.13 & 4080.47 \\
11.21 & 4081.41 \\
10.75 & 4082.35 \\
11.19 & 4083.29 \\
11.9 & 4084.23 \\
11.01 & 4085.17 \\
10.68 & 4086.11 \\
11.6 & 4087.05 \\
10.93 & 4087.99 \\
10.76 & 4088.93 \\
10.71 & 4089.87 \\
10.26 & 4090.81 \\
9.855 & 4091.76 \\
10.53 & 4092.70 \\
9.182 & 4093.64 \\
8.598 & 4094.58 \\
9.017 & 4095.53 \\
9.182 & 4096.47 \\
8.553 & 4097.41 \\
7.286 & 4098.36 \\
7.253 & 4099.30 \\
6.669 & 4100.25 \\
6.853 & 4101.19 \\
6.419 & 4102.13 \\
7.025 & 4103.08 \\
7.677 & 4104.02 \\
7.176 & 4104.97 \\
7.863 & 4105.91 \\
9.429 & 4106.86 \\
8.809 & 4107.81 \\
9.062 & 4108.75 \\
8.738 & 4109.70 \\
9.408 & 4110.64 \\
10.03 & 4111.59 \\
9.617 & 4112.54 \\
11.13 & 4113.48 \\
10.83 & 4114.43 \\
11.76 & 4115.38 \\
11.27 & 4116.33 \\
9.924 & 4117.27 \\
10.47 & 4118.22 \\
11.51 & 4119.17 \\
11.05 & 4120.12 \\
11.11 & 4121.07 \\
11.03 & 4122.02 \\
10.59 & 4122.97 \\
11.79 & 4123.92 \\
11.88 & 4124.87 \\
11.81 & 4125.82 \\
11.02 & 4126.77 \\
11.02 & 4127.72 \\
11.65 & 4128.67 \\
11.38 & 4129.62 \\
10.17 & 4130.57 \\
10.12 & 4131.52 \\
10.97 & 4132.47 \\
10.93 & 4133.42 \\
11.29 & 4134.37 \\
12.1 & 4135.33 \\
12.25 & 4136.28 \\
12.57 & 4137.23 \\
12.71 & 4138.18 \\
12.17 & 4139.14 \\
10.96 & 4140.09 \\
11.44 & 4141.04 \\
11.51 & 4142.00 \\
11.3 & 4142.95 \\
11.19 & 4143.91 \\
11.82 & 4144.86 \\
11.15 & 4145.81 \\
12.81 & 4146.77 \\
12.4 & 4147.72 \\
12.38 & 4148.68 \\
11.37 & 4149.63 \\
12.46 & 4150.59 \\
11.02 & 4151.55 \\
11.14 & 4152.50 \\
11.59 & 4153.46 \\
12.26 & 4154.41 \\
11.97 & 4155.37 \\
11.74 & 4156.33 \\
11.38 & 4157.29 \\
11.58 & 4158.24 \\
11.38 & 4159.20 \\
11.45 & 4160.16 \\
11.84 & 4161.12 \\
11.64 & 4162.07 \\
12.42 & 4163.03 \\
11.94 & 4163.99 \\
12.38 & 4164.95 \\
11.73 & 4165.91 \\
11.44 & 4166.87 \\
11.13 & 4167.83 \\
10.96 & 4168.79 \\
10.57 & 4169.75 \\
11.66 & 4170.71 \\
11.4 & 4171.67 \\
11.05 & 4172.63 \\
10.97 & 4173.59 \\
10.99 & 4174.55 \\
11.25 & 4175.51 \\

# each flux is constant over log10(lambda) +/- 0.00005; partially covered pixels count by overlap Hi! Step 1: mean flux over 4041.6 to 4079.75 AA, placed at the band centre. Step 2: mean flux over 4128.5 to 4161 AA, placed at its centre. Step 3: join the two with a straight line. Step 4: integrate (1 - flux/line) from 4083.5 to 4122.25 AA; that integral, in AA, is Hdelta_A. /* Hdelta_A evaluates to 6.4 AA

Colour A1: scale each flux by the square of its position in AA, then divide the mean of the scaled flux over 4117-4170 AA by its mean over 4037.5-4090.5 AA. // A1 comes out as 1.1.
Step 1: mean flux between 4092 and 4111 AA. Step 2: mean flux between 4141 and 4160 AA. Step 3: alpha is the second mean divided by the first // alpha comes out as 1.4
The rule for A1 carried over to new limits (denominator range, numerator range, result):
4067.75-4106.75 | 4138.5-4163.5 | 1.24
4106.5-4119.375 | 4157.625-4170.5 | 1.17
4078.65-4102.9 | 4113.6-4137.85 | 1.18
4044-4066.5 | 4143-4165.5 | 1.07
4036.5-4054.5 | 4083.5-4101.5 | 0.82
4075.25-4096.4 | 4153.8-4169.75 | 1.16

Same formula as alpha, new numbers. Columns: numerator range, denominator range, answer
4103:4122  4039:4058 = 0.83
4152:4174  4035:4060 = 0.97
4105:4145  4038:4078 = 0.95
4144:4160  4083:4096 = 1.13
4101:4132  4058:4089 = 0.91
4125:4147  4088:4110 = 1.33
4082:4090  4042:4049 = 0.95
